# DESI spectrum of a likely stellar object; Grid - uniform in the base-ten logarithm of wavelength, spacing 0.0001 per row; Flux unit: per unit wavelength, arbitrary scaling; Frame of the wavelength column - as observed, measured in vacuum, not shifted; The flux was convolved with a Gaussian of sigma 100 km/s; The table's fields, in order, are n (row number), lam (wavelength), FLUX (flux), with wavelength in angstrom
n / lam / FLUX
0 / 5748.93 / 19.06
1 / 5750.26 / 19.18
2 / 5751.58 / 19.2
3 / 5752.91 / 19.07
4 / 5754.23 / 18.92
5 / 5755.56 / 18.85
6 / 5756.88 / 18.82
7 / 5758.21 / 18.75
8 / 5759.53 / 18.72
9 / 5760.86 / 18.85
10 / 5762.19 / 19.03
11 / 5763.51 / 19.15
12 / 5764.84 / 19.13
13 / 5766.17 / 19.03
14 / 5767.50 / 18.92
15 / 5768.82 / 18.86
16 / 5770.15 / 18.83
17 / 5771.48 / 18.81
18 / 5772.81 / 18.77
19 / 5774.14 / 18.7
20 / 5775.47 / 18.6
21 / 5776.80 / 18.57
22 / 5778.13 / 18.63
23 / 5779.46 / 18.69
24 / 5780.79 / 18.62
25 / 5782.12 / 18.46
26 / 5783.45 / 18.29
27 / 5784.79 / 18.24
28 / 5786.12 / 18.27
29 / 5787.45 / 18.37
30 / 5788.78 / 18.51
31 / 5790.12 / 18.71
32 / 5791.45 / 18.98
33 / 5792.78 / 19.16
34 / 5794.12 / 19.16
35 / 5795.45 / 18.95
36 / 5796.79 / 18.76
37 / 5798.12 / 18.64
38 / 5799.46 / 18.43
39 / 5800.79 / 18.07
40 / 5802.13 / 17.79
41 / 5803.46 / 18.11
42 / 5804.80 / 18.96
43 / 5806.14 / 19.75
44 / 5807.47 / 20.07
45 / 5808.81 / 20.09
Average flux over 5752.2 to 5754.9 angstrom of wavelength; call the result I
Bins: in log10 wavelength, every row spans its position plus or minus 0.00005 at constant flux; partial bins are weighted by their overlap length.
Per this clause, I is 19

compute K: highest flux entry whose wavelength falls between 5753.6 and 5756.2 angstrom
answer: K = 18.92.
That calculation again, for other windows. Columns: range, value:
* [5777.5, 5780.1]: 18.69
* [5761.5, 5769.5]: 19.15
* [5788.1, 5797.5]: 19.16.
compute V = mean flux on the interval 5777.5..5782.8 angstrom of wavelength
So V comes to 18.6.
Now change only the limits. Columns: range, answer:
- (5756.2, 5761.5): 18.8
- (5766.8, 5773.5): 18.8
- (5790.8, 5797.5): 19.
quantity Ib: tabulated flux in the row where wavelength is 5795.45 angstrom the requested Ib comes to 18.95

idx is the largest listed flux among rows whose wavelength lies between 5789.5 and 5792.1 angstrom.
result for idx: 18.98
